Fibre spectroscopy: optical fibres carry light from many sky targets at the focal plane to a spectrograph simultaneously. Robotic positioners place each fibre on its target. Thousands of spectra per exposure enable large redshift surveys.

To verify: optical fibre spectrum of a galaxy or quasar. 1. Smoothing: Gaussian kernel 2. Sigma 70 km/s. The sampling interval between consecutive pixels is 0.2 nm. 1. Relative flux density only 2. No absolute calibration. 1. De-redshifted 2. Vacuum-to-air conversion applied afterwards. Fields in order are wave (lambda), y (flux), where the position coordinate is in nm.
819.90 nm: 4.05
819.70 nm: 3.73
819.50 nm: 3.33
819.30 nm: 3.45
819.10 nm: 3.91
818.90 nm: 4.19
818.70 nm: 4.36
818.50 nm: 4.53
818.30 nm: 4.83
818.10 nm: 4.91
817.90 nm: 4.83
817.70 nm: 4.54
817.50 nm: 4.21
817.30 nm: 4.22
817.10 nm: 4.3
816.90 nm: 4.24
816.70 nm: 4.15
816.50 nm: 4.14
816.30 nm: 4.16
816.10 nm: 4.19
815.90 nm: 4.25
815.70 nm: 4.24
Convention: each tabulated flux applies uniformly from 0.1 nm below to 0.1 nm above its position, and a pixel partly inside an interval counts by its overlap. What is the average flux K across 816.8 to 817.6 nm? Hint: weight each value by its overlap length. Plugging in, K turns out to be 4.24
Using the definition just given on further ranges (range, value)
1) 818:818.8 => 4.66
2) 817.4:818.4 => 4.66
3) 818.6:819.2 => 4.15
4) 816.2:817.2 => 4.2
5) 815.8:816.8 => 4.18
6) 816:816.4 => 4.18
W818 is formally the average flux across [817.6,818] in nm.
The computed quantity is 4.69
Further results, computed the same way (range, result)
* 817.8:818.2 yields 4.87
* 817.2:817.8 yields 4.32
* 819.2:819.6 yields 3.39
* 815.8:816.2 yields 4.22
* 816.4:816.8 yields 4.15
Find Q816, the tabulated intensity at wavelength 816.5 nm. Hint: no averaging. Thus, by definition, 4.14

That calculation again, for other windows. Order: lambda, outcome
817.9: 4.83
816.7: 4.15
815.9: 4.25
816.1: 4.19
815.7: 4.24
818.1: 4.91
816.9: 4.24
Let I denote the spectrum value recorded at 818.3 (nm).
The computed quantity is 4.83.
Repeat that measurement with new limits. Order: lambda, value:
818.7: 4.36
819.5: 3.33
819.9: 4.05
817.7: 4.54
